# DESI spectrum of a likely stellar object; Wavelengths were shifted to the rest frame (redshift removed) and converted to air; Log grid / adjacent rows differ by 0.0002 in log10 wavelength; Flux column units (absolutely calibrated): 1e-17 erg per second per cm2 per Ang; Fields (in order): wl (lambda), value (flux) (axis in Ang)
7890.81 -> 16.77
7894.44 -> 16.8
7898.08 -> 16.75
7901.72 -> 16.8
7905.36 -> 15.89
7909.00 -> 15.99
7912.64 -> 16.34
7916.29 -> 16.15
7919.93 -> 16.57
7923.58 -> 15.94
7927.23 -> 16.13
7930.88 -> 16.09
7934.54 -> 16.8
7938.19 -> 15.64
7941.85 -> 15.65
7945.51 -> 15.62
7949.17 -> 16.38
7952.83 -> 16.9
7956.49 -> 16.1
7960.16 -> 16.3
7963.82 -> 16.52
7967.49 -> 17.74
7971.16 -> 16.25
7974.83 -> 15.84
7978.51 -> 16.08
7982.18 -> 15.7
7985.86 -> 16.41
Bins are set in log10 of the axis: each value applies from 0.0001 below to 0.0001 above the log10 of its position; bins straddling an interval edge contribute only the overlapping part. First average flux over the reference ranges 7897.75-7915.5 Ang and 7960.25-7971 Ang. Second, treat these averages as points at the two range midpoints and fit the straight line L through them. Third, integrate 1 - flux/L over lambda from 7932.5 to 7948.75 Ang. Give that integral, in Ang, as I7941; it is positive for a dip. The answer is 0.64 Ang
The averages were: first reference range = 16.3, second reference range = 16.9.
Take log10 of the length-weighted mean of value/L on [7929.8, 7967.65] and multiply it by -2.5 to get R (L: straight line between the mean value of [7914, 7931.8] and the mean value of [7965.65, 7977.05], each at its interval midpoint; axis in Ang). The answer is 0.01 mag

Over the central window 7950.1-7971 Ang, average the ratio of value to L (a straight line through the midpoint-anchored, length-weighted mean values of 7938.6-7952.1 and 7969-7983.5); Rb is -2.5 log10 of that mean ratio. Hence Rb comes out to -0.046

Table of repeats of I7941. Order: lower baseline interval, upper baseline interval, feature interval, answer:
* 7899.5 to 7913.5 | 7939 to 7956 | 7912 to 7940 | 0.0 Ang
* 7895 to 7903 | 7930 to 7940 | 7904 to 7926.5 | 0.5 Ang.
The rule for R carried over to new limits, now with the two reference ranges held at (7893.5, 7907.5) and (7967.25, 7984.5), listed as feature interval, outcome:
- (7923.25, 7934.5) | 0.01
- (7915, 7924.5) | 0.01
